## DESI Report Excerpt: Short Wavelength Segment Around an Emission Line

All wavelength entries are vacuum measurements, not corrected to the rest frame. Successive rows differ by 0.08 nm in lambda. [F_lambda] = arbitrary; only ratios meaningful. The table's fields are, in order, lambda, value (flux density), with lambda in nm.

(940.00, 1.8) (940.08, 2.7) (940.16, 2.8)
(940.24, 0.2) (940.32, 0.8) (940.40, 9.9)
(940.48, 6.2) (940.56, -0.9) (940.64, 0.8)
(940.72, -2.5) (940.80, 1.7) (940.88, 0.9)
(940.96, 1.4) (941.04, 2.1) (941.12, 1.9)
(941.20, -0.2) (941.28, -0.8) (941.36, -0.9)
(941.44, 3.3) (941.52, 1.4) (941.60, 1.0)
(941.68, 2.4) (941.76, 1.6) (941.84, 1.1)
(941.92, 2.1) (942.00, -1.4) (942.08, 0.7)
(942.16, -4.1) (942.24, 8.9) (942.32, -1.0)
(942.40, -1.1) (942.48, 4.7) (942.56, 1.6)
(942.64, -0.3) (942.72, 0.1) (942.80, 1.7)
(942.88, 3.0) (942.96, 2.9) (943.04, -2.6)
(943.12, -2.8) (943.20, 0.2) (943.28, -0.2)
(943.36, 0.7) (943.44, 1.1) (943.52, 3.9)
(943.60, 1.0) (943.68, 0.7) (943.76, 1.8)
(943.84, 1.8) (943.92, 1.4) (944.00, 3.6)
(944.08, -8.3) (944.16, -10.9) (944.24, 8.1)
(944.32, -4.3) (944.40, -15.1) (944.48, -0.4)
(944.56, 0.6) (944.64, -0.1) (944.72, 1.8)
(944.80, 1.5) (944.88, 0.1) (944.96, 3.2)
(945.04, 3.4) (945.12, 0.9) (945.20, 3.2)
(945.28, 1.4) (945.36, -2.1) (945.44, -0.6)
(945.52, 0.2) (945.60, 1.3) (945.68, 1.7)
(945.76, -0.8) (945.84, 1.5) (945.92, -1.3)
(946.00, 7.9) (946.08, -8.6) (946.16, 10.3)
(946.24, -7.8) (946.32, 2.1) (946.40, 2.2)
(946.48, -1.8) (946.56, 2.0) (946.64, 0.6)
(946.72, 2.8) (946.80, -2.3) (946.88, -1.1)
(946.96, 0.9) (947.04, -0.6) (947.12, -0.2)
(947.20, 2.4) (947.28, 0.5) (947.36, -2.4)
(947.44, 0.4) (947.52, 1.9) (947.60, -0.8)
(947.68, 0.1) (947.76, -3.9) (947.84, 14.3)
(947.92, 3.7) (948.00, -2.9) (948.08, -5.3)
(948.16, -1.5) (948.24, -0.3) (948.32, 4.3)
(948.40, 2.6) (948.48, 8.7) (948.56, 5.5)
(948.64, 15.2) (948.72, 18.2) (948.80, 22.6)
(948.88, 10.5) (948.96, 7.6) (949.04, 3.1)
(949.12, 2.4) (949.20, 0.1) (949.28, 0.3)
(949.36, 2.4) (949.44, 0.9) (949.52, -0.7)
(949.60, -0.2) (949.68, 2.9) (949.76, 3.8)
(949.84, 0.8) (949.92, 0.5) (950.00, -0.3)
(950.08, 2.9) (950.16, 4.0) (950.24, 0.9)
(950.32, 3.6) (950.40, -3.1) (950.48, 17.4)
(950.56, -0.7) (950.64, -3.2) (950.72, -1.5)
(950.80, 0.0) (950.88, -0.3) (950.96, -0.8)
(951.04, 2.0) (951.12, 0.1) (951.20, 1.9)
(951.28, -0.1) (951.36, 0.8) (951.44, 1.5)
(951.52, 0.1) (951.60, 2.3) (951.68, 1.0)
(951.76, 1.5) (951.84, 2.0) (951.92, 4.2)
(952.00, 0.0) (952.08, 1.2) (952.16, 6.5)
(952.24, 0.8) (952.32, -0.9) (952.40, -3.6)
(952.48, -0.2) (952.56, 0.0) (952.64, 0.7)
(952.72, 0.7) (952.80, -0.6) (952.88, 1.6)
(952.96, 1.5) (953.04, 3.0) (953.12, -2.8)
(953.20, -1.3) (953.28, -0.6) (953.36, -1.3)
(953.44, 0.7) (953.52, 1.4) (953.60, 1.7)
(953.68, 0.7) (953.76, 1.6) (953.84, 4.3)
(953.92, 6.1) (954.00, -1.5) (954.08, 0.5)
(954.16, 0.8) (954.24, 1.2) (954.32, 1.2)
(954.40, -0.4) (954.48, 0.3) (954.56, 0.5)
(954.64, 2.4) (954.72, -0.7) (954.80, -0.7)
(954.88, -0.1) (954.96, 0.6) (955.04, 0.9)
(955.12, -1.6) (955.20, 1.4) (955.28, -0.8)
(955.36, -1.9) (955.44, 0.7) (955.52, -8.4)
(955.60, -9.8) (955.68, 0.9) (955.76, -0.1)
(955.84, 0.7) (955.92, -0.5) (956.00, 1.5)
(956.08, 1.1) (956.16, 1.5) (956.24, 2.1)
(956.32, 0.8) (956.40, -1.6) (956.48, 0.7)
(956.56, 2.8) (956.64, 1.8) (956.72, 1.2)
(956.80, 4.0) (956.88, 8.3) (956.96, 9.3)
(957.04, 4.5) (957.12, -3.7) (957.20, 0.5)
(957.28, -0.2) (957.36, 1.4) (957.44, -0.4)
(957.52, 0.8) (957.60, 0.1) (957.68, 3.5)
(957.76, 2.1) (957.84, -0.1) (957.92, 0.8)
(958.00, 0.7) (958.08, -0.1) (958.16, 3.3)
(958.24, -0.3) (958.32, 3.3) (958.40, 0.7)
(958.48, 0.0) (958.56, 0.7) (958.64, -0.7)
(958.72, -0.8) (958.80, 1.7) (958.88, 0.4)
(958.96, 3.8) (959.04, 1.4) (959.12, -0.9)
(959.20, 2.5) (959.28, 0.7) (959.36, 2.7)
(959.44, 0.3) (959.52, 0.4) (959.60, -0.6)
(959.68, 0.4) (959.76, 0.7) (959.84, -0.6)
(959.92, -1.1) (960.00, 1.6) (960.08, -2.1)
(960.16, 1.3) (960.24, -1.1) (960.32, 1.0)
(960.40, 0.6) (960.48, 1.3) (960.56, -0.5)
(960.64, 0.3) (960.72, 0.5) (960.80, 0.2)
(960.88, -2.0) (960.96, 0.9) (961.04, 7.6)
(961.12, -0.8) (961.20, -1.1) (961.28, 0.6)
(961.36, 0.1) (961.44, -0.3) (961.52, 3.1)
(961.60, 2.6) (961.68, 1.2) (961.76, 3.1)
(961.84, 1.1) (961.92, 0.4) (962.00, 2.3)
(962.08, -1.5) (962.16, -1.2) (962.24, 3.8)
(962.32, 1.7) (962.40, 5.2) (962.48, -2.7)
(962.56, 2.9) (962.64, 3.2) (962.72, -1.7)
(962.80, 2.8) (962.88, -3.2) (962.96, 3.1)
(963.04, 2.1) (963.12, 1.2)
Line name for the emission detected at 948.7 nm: [O III] 5007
